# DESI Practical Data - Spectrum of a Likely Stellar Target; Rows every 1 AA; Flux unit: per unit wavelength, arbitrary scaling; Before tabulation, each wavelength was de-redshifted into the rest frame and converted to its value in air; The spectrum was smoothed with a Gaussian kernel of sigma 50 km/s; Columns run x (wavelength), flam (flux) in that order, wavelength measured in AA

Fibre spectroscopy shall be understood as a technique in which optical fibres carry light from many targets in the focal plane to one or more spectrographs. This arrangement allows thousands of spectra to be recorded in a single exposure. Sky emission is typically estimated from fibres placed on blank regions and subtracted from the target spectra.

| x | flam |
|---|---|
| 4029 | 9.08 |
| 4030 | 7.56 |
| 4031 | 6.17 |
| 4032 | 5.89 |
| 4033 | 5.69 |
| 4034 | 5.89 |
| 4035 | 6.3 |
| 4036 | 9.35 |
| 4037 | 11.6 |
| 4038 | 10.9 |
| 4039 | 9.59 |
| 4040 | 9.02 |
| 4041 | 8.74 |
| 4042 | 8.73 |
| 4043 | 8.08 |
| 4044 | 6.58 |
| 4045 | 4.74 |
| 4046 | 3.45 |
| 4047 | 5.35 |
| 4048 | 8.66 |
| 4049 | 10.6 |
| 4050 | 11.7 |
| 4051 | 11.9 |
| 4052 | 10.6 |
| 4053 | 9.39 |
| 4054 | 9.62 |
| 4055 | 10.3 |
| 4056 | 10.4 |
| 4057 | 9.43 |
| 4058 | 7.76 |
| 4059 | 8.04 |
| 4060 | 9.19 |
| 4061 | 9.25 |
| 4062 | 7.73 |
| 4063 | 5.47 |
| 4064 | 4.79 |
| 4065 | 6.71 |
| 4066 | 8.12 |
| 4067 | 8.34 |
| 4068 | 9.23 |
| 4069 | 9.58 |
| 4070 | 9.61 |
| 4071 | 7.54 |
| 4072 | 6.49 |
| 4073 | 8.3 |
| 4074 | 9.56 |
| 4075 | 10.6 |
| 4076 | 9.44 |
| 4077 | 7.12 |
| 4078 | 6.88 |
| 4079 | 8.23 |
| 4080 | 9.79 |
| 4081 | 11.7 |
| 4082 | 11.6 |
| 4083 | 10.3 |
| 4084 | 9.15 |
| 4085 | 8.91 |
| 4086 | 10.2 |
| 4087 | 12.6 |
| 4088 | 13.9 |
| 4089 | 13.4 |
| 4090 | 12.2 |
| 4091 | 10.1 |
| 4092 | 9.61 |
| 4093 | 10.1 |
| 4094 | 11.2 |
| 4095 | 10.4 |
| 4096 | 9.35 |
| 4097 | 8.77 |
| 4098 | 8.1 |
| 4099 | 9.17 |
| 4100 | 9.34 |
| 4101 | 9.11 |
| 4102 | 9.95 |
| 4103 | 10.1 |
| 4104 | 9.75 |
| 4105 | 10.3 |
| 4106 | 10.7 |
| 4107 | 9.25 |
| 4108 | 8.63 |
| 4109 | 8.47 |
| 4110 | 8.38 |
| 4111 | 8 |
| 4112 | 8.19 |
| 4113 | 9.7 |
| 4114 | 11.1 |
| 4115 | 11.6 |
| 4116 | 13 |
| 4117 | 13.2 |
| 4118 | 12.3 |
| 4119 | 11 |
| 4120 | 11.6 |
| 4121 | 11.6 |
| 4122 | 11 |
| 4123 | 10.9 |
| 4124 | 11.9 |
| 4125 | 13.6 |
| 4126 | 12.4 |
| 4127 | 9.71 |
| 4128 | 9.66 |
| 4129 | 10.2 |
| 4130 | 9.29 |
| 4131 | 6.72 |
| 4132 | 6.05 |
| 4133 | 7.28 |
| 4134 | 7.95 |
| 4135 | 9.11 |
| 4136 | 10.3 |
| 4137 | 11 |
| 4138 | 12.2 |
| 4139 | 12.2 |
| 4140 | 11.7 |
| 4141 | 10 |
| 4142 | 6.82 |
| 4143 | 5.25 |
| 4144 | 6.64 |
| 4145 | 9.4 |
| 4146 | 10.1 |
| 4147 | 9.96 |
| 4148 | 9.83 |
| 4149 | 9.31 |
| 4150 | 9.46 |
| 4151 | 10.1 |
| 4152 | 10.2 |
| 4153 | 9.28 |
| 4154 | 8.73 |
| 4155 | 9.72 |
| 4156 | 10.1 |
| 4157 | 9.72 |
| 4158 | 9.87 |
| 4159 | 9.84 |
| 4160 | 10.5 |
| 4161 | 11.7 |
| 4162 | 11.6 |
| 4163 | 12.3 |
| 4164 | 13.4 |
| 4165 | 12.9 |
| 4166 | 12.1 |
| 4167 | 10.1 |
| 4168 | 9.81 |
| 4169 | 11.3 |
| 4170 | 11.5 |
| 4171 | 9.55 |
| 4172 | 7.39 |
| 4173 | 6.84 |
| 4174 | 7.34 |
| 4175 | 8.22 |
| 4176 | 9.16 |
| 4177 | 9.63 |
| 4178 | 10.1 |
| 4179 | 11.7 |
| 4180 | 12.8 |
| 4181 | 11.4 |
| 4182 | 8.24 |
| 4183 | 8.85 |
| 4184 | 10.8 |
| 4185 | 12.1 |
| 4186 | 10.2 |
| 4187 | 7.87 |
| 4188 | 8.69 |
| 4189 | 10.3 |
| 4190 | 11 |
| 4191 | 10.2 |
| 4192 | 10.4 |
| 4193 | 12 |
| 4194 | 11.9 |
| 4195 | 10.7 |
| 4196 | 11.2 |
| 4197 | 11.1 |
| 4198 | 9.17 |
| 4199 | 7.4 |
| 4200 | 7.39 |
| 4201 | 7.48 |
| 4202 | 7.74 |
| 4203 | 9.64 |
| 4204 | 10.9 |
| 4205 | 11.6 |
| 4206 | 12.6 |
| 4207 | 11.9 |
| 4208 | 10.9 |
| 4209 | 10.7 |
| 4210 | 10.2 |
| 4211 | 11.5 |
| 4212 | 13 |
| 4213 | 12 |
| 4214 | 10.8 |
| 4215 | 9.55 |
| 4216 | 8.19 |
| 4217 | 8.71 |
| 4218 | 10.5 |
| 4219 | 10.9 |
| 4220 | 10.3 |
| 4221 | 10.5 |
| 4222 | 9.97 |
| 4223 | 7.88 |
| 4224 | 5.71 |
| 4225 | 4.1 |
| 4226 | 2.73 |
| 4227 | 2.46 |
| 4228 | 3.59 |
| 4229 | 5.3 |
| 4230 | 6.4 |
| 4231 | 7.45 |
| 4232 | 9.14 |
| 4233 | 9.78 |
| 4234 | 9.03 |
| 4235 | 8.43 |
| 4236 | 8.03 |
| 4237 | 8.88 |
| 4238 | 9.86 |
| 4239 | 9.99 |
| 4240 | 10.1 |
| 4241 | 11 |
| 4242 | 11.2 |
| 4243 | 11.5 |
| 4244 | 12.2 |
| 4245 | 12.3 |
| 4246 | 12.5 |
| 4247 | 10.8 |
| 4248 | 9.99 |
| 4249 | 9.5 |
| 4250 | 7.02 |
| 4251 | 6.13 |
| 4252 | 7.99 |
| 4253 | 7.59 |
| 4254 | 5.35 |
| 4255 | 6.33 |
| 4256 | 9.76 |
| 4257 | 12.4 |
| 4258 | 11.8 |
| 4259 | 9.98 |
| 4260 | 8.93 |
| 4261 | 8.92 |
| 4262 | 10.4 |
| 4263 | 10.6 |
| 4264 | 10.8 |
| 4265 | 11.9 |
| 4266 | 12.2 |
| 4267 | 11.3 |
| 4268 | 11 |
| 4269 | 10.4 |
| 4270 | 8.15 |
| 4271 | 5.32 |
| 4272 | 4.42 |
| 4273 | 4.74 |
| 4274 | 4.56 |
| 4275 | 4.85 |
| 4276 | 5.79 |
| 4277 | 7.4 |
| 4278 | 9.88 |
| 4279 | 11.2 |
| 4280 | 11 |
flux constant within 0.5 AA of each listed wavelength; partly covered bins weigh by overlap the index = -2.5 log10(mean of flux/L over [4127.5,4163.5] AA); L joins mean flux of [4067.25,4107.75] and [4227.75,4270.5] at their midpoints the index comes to 0.012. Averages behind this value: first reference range 9.77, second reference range 9.47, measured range 9.56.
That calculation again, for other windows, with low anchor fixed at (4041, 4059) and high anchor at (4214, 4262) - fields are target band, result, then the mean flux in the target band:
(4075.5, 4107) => -0.16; 10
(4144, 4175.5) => -0.15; 10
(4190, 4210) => -0.17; 10.3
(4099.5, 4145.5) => -0.14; 9.92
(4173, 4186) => -0.14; 9.91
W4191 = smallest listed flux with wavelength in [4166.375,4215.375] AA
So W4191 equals 6.84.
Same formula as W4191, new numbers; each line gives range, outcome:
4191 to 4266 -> 2.46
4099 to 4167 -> 5.25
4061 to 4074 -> 4.79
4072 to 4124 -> 6.49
